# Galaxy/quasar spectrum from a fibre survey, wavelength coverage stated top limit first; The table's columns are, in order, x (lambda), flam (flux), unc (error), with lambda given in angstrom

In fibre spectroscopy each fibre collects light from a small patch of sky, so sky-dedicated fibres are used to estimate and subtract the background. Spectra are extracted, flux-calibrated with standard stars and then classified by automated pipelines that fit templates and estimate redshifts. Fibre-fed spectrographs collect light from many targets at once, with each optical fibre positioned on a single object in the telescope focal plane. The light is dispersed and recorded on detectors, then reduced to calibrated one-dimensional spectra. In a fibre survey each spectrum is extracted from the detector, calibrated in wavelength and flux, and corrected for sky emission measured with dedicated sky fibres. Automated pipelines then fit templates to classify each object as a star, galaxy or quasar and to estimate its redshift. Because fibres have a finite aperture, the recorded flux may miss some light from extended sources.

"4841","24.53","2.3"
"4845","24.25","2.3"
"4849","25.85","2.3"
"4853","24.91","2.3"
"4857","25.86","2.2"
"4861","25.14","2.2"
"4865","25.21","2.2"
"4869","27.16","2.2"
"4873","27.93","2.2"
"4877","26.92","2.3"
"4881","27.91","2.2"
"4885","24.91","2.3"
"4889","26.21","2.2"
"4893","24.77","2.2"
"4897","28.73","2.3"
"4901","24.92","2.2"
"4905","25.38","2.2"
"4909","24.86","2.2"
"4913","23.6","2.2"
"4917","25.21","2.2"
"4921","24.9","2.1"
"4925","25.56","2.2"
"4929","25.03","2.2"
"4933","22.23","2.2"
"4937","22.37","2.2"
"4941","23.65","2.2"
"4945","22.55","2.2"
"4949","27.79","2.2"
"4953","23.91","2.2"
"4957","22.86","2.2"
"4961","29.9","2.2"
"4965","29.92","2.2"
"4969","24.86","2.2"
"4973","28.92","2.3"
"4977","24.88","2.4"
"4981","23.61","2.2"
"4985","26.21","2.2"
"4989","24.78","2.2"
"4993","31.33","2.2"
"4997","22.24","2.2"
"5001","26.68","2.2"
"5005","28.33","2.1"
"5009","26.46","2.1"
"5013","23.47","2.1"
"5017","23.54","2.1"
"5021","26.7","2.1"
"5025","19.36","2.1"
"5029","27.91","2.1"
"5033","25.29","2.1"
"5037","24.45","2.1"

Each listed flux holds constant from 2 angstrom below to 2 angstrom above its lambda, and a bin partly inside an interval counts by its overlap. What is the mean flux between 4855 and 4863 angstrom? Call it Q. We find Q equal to 25.5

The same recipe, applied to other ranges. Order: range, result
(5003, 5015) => 26.1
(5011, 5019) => 23.5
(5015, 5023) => 25.1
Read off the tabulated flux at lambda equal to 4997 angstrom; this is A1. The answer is 22.24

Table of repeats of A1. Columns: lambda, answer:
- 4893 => 24.77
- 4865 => 25.21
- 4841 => 24.53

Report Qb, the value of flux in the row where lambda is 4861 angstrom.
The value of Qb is 25.14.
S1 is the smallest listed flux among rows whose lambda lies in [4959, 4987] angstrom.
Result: 23.61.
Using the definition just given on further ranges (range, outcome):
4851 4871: 24.91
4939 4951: 22.55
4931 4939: 22.23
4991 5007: 22.24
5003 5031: 19.36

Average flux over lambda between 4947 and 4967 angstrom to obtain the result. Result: 26.9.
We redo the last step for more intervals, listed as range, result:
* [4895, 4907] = 26.3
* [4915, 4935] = 24.6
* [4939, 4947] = 23.1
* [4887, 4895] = 25.5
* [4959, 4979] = 27.7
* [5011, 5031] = 24.2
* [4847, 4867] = 25.4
